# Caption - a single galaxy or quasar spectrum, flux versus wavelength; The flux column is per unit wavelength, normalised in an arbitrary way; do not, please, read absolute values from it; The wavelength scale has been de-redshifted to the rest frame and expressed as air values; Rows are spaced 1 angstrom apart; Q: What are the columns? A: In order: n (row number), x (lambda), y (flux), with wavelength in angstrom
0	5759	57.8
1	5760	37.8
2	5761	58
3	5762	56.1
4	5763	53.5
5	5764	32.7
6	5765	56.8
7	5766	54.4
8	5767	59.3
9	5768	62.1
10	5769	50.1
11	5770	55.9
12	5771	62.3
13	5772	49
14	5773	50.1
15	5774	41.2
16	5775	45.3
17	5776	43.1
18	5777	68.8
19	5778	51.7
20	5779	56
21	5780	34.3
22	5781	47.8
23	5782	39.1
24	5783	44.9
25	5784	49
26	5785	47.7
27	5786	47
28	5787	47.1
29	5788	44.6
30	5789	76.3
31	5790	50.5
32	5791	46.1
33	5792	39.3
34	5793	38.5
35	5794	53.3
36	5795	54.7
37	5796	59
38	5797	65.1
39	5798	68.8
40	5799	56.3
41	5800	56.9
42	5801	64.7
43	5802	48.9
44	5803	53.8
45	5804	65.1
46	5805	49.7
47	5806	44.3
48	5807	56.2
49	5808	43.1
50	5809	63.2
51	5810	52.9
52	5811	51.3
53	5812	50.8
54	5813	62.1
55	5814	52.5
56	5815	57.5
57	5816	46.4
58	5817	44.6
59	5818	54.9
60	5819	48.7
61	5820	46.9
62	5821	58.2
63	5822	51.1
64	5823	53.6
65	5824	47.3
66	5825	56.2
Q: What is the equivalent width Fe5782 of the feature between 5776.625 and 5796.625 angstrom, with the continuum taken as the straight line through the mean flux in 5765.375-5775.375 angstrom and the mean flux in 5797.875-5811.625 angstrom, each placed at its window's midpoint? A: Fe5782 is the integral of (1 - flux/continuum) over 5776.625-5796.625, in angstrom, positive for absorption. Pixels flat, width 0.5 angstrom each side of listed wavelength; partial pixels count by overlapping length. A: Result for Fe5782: 1.6 angstrom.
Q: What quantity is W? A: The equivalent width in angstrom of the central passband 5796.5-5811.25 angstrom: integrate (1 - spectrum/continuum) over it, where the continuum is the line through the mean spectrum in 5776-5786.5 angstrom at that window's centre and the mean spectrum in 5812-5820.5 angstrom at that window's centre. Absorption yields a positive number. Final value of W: -1.65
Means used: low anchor 48.4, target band 56.1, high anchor 51.6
